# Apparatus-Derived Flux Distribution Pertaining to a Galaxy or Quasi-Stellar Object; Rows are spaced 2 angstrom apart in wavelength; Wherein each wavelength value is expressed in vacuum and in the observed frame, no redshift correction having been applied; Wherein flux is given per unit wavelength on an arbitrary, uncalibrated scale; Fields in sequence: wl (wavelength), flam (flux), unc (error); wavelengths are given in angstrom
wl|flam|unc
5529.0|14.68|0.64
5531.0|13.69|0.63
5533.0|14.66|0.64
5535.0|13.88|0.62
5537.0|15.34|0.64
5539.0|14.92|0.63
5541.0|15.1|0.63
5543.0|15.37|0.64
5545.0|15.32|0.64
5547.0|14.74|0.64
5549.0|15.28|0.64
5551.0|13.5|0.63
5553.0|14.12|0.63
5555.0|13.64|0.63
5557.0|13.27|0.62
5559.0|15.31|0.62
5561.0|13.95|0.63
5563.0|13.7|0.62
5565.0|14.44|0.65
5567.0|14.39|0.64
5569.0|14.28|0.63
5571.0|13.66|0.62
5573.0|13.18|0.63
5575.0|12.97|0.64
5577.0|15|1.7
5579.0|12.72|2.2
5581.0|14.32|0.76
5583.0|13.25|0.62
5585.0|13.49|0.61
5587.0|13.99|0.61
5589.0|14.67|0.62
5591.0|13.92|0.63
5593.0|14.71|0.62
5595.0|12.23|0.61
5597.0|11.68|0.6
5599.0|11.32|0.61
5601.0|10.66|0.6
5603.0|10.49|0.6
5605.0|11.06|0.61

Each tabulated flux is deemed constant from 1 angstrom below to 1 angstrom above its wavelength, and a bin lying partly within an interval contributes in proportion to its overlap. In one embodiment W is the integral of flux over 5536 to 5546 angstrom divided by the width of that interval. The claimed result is 15.2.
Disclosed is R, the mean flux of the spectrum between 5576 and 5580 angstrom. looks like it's 13.9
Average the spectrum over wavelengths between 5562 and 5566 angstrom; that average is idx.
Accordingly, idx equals 14.1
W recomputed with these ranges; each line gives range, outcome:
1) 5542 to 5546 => 15.3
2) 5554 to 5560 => 14.1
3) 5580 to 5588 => 13.8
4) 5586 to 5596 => 13.9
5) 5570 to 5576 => 13.3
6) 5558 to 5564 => 14.3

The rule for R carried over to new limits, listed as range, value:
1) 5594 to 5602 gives 11.5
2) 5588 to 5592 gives 14.3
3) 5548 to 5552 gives 14.4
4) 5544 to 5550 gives 15.1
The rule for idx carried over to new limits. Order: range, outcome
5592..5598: 12.9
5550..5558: 13.6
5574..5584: 13.7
